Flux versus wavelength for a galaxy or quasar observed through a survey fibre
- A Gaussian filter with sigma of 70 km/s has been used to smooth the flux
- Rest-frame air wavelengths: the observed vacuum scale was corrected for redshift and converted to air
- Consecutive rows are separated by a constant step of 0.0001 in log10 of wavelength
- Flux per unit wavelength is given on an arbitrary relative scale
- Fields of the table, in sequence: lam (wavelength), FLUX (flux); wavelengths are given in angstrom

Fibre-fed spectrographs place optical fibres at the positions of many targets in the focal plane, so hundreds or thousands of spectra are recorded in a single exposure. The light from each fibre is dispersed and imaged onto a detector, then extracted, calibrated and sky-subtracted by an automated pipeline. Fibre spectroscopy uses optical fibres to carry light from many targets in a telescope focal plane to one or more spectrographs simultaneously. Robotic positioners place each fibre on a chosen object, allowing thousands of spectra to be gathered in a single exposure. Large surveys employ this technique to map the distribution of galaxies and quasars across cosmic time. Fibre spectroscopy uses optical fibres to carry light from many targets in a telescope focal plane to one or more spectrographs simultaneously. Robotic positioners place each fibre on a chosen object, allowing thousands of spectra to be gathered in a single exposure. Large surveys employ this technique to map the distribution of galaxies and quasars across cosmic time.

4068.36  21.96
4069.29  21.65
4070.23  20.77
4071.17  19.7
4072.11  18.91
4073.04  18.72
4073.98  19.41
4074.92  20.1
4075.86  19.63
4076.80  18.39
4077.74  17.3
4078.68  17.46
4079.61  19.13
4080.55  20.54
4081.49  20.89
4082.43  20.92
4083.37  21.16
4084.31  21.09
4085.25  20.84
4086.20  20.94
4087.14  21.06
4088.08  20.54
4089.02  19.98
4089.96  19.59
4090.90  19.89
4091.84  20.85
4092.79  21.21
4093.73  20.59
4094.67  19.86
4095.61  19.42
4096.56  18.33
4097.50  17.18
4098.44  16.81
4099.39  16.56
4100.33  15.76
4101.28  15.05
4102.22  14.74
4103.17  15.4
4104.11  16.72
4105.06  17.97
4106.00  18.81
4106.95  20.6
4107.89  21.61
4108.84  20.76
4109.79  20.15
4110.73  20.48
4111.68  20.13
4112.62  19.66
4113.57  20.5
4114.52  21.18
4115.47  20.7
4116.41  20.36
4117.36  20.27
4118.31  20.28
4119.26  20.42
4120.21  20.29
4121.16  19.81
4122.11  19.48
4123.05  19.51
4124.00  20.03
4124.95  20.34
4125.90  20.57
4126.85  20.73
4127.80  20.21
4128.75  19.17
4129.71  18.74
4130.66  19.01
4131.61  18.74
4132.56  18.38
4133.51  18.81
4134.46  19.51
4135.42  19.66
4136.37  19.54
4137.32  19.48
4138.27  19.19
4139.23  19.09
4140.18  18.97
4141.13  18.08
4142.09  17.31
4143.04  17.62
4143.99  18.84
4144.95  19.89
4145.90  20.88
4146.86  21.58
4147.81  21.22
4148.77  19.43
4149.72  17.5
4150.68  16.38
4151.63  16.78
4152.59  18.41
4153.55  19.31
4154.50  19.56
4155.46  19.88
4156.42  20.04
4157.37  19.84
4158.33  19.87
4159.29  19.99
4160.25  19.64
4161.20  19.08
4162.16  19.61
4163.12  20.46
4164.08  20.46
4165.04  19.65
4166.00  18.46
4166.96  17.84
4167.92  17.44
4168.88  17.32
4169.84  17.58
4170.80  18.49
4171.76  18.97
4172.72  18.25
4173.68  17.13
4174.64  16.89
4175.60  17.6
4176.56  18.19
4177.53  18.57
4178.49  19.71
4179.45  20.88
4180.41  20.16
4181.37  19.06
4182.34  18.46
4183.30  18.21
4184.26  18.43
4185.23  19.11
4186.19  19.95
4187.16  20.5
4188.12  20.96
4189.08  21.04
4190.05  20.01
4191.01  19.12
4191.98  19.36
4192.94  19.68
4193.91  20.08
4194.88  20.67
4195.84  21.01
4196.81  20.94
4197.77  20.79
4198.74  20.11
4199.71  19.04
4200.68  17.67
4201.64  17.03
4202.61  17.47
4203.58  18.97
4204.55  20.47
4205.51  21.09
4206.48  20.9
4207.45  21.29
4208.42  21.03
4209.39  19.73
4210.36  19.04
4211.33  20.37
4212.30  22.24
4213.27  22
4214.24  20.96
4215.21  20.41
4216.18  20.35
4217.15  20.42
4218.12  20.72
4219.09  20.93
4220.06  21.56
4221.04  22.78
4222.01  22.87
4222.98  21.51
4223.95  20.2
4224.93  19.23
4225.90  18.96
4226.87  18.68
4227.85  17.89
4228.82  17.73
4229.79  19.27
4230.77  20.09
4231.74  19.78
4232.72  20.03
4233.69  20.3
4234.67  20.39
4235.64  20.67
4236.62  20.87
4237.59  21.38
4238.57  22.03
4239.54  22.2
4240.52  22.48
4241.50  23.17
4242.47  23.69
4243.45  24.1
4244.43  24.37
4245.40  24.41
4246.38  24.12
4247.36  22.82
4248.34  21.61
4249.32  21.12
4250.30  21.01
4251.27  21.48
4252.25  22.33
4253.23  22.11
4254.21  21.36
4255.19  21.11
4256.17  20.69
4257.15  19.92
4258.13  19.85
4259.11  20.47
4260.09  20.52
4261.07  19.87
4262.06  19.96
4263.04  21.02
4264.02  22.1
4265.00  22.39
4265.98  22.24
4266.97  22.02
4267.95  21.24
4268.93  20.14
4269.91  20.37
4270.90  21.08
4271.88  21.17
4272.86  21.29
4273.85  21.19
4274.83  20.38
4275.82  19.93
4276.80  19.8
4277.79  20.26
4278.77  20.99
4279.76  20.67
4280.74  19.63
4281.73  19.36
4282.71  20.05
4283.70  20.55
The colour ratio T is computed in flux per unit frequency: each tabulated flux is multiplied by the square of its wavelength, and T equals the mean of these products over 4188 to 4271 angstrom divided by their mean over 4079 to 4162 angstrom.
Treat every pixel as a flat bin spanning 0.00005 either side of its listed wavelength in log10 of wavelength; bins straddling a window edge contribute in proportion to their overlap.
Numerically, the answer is 1.1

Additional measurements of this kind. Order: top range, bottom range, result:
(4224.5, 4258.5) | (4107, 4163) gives 1.14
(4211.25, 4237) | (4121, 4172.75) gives 1.10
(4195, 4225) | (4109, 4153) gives 1.09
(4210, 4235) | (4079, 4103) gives 1.13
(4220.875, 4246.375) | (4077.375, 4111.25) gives 1.18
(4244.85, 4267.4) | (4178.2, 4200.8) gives 1.12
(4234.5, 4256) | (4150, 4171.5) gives 1.22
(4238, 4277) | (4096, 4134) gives 1.21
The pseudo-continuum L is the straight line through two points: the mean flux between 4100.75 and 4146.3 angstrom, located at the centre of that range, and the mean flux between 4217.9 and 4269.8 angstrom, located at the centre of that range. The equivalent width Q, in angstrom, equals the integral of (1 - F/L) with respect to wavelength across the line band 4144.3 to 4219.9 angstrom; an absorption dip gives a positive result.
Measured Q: 2.6 angstrom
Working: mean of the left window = 19.3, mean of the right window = 21.2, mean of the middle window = 19.5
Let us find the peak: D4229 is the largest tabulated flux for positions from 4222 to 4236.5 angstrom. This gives 22.87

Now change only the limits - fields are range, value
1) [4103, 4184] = 21.61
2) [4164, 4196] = 21.04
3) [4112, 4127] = 21.18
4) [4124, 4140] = 20.73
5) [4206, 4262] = 24.41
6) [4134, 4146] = 20.88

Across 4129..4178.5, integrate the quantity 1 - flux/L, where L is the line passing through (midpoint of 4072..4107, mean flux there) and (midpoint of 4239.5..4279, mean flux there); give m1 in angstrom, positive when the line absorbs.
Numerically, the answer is 2.6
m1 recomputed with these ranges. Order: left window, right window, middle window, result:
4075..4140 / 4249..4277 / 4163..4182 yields 1.39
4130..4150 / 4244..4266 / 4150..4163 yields 0.28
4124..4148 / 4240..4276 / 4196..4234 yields 1.28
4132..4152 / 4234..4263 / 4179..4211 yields 0.89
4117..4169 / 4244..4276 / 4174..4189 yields 0.65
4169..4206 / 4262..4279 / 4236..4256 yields -1.82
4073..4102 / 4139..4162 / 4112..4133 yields -0.78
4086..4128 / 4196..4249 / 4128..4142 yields 0.54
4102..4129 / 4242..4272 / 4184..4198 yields 0.42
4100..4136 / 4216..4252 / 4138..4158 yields 0.80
